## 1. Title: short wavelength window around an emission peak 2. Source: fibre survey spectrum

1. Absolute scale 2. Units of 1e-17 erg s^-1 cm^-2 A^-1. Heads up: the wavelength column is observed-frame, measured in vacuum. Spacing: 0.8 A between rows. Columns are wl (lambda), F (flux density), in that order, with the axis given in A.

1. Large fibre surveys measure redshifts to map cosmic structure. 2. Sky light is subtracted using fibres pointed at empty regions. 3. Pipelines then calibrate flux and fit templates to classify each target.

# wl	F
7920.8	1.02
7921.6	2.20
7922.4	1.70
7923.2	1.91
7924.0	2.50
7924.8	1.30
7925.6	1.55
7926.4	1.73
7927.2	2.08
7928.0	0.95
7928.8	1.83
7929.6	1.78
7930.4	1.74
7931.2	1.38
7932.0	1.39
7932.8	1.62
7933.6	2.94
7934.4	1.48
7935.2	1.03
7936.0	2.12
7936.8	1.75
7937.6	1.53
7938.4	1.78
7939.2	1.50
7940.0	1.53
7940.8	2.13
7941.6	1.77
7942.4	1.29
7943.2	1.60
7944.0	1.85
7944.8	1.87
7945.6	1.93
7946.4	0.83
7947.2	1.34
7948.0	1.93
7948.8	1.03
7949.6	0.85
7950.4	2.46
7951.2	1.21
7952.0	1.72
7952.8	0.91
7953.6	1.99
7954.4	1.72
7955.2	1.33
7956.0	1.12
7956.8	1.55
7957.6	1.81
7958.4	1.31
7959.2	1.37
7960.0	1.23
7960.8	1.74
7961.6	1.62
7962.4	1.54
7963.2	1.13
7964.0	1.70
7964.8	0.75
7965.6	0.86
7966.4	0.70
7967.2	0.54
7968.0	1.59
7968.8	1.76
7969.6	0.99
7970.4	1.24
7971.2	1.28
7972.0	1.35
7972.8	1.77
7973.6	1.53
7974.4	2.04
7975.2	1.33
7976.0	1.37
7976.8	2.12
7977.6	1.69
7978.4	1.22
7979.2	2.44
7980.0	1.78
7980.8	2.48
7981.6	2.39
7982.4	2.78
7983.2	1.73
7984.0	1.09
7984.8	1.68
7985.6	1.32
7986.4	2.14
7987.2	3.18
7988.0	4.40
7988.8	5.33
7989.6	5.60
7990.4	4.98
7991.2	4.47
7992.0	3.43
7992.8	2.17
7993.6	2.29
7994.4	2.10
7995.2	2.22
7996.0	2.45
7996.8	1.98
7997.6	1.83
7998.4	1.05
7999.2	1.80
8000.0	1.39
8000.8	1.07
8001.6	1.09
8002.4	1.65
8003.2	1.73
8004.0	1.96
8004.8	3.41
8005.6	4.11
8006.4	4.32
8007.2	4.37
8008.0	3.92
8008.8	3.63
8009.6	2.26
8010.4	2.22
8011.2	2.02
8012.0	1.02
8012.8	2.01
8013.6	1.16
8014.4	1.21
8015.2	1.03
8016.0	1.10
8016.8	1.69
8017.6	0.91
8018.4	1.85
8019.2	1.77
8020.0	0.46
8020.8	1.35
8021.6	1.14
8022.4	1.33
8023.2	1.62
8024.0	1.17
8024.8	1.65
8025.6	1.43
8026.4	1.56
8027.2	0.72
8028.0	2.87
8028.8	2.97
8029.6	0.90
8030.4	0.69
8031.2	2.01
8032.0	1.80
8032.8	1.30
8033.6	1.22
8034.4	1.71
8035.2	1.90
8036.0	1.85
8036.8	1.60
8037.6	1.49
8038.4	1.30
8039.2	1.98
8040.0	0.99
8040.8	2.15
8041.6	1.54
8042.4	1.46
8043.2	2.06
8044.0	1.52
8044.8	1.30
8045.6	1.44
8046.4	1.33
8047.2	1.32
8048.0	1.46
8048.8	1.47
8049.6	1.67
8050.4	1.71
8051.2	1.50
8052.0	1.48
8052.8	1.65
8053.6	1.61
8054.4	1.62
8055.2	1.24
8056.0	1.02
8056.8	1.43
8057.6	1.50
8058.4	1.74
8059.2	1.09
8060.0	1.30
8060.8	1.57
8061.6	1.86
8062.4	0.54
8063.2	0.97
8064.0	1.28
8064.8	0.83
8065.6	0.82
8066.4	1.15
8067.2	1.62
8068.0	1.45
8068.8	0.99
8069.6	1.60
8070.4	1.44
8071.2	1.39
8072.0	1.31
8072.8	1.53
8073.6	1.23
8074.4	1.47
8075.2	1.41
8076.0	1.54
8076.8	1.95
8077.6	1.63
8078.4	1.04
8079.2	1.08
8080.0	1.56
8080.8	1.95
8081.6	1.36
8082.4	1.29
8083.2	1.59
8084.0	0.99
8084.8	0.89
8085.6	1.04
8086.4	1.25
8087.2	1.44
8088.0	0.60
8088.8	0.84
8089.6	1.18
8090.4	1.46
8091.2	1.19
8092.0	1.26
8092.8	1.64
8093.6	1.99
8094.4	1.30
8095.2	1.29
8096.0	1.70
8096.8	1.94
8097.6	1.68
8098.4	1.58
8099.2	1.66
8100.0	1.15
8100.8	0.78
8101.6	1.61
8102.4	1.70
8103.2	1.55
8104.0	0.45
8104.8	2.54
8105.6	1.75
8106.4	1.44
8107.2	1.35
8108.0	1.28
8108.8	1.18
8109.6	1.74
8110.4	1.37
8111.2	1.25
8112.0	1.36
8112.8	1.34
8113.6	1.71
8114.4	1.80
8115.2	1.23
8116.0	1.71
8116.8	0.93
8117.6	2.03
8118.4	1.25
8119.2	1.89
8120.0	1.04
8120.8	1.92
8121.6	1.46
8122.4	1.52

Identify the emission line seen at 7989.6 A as [S II] 6716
